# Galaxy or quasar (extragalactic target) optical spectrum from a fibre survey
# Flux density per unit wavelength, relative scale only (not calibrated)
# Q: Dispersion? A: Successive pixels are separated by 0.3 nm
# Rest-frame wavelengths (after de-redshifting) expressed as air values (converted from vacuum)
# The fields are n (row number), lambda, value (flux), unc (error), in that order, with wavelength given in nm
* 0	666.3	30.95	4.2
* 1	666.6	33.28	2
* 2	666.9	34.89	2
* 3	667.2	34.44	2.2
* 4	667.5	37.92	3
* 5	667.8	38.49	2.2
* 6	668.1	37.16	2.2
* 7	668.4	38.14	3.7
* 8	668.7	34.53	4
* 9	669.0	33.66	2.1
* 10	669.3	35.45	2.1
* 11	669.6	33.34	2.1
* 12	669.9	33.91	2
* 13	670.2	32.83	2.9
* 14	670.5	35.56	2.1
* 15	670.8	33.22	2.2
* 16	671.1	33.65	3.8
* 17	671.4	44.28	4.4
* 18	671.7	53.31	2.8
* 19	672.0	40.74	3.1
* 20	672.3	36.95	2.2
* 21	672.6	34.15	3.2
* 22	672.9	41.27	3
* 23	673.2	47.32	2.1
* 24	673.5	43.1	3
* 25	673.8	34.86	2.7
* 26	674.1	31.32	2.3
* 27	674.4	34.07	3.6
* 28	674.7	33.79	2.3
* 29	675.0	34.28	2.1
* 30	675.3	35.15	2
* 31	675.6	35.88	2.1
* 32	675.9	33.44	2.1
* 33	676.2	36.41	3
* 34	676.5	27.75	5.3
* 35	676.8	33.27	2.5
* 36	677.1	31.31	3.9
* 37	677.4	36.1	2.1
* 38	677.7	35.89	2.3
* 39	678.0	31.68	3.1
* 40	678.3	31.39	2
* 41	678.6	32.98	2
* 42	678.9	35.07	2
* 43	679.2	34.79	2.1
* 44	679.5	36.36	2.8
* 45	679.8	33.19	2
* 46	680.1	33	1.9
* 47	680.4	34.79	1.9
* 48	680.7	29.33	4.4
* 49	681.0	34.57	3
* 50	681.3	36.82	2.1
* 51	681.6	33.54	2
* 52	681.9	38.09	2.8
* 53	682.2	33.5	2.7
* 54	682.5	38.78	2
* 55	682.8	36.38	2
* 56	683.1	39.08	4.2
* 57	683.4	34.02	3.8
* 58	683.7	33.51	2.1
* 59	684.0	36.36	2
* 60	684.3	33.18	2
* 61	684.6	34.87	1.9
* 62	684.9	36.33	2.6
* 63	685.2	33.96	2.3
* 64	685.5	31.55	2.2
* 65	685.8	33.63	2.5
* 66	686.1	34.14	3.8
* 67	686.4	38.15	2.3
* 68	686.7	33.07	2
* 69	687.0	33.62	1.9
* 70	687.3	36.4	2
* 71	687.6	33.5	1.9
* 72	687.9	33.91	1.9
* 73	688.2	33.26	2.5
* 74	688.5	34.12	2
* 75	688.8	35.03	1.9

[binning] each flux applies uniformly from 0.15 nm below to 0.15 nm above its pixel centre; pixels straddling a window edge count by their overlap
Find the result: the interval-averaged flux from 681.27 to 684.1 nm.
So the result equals 36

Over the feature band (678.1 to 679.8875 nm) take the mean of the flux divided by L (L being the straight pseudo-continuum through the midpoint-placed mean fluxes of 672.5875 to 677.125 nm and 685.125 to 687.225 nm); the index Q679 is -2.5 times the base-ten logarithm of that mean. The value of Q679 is 0.04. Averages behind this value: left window 35.6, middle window 33.9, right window 34.1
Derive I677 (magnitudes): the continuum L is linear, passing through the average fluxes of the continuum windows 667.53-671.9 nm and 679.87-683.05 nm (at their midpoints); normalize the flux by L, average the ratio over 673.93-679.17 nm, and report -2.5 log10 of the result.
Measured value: 0.07 mag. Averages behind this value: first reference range 37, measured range 33.6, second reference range 35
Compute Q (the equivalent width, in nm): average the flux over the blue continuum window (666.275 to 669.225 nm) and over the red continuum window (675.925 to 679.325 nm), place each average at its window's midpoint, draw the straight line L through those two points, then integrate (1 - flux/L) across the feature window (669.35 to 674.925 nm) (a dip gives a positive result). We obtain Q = -0.49 nm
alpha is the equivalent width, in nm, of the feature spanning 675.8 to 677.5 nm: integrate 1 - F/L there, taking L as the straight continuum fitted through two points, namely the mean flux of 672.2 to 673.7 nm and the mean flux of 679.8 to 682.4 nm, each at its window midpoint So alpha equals 0.21 nm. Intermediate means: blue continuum 40.5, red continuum 34.2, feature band 32.9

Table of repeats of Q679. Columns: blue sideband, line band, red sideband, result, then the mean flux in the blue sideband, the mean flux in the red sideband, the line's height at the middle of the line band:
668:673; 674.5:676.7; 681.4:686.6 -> 0.081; 37.1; 35.2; 36.4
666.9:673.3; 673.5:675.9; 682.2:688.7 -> 0.061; 37.5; 34.8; 36.7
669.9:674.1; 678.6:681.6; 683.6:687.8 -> 0.066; 38.8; 34.5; 36.2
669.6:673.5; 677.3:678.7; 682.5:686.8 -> 0.106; 38.9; 35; 37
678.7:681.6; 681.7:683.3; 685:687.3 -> -0.085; 34.2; 34.2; 34.2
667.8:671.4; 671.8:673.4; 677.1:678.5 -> -0.174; 35.2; 33.5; 34.6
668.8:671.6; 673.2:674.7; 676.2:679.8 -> -0.070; 35.4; 33.4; 34.5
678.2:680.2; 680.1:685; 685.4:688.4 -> -0.034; 33.9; 34.2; 34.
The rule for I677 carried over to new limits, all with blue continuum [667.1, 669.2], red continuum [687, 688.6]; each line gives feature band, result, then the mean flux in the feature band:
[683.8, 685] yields -0.016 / 35.1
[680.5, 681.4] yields 0.047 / 33.5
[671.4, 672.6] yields -0.183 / 42.6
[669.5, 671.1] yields 0.073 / 33.8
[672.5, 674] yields -0.122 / 40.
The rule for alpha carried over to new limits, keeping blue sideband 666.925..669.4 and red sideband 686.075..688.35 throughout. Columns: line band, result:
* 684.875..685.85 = 0.03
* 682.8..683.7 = -0.03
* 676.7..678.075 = 0.06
